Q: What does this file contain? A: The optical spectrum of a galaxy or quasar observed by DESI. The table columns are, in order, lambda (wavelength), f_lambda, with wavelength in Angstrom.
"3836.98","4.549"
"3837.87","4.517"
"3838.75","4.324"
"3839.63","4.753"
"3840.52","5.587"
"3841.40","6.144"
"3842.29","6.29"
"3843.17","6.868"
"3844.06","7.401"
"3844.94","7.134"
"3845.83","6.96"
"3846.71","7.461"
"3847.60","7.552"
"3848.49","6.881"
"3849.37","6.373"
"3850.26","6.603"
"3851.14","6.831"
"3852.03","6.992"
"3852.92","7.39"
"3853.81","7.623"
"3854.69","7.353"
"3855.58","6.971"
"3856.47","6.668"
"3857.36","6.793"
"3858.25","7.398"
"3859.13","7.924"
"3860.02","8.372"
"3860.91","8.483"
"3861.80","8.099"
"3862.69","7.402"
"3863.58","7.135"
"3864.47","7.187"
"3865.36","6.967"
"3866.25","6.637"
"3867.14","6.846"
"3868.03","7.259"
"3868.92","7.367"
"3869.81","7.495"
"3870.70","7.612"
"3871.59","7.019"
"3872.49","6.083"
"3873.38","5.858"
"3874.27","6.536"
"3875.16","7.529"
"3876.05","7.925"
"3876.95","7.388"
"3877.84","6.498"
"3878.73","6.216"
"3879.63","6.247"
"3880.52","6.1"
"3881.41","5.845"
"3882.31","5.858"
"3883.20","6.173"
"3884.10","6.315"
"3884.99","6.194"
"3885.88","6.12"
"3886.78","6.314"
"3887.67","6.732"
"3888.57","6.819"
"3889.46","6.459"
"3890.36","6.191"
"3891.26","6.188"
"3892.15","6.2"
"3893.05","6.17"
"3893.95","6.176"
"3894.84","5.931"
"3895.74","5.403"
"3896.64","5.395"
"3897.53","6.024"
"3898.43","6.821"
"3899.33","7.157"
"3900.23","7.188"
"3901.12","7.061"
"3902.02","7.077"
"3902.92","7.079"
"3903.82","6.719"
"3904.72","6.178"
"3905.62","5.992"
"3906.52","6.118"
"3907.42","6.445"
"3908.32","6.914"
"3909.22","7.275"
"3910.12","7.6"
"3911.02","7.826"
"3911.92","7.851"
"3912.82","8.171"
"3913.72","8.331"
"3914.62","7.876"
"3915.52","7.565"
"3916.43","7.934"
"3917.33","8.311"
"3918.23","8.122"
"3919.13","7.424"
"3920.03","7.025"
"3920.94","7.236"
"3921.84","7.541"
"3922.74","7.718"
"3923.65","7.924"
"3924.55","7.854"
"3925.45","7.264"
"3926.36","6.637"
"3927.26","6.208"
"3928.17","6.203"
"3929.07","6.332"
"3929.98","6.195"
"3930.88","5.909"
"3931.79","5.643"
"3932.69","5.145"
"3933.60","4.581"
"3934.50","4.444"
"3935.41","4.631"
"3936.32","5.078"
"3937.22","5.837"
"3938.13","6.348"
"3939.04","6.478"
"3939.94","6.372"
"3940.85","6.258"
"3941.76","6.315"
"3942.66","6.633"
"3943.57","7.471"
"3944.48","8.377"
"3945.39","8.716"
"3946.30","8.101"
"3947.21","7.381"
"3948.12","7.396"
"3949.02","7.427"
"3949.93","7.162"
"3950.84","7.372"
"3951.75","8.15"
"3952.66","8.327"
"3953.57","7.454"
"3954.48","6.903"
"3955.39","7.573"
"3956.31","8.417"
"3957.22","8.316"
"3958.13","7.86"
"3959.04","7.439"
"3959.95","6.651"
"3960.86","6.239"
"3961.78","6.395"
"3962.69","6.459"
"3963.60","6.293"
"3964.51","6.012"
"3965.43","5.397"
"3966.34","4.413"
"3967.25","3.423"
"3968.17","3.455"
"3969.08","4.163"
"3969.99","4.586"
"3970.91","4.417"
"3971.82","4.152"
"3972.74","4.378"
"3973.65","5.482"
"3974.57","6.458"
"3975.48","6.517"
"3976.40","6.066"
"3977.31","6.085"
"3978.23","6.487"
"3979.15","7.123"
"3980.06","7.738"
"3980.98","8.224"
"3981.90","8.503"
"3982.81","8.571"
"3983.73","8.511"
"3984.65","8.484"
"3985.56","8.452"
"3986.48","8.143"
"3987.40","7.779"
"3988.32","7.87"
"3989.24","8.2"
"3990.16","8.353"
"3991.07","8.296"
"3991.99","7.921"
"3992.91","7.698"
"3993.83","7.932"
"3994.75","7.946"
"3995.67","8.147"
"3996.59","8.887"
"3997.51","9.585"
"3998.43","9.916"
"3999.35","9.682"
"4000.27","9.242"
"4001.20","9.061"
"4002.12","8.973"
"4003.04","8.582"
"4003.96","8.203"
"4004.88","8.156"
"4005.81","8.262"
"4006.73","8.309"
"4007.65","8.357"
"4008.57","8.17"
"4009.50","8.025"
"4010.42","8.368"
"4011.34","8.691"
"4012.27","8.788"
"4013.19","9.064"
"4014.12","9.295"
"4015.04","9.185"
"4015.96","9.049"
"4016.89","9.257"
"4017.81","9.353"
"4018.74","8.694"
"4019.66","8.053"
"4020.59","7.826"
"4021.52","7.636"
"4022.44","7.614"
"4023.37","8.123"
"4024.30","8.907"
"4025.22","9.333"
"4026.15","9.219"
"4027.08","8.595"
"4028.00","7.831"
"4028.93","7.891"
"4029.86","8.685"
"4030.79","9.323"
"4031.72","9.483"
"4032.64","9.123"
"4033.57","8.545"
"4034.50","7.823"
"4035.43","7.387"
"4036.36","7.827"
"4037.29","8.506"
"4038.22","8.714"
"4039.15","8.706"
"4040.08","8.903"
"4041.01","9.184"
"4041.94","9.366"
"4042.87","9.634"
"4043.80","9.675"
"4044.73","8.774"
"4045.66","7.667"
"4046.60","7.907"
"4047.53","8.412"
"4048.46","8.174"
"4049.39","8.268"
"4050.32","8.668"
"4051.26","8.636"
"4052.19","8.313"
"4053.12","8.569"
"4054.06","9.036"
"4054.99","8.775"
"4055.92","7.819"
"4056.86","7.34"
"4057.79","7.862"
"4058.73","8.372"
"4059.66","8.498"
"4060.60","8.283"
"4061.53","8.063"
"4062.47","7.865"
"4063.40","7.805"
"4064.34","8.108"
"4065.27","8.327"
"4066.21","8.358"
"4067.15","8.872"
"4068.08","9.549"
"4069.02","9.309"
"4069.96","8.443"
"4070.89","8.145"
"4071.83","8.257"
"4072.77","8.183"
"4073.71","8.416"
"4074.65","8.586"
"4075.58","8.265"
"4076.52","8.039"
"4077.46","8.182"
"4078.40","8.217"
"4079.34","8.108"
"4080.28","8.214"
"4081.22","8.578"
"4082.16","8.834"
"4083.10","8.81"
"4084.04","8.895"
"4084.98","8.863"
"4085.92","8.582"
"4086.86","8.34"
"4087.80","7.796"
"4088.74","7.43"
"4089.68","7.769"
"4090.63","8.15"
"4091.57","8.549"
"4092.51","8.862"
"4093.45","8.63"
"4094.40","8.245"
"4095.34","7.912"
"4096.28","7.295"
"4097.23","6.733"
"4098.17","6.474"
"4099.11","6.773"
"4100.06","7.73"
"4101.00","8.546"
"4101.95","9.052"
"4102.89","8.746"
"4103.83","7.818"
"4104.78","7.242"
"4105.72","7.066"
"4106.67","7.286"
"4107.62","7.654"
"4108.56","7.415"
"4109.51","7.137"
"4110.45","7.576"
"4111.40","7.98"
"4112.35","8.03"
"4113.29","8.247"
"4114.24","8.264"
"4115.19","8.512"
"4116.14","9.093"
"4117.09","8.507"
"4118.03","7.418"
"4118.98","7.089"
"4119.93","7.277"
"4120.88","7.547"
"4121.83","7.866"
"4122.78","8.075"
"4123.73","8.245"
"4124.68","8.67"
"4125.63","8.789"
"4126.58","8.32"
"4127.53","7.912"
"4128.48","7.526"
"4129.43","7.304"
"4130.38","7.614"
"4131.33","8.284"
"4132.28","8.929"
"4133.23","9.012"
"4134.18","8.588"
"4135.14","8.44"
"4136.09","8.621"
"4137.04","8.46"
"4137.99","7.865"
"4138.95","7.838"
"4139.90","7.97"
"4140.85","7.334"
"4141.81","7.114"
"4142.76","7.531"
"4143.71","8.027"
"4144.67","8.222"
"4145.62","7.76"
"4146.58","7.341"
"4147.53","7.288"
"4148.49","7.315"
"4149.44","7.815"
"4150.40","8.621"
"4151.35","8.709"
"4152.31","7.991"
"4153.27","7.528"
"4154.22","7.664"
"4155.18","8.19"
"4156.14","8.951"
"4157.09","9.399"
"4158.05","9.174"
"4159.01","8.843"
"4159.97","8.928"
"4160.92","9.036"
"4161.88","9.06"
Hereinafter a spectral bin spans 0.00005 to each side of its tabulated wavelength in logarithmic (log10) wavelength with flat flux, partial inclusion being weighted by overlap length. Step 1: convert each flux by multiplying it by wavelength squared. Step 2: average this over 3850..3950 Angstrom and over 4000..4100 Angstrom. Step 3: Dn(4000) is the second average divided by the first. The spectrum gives 1.33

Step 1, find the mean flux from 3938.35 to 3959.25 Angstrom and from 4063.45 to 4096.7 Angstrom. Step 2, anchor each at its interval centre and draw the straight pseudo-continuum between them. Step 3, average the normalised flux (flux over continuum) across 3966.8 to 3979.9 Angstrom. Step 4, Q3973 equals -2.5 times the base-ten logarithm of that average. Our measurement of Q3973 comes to 0.405 mag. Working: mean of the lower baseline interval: 7.46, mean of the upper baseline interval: 8.37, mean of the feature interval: 5.26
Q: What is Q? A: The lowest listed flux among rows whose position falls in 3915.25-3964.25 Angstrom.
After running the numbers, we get 4.444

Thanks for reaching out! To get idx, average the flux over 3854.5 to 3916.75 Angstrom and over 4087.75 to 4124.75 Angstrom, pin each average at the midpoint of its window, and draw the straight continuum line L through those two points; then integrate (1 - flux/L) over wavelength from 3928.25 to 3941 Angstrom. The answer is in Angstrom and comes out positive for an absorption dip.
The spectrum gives 2.6 Angstrom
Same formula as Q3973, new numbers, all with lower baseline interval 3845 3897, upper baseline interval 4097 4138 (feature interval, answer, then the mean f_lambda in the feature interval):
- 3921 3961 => 0.039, 6.88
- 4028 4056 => -0.132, 8.59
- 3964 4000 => 0.047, 7.03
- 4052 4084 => -0.087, 8.37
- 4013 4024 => -0.147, 8.58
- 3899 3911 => 0.016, 6.86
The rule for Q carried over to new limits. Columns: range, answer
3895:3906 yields 5.395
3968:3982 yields 3.455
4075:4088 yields 7.796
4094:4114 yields 6.474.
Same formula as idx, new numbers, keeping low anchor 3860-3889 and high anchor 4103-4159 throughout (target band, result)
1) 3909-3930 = -1.24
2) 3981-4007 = -3.88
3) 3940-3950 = -0.27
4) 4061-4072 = -1.02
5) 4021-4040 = -2.32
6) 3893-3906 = 0.98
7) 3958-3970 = 2.72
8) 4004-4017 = -2.01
